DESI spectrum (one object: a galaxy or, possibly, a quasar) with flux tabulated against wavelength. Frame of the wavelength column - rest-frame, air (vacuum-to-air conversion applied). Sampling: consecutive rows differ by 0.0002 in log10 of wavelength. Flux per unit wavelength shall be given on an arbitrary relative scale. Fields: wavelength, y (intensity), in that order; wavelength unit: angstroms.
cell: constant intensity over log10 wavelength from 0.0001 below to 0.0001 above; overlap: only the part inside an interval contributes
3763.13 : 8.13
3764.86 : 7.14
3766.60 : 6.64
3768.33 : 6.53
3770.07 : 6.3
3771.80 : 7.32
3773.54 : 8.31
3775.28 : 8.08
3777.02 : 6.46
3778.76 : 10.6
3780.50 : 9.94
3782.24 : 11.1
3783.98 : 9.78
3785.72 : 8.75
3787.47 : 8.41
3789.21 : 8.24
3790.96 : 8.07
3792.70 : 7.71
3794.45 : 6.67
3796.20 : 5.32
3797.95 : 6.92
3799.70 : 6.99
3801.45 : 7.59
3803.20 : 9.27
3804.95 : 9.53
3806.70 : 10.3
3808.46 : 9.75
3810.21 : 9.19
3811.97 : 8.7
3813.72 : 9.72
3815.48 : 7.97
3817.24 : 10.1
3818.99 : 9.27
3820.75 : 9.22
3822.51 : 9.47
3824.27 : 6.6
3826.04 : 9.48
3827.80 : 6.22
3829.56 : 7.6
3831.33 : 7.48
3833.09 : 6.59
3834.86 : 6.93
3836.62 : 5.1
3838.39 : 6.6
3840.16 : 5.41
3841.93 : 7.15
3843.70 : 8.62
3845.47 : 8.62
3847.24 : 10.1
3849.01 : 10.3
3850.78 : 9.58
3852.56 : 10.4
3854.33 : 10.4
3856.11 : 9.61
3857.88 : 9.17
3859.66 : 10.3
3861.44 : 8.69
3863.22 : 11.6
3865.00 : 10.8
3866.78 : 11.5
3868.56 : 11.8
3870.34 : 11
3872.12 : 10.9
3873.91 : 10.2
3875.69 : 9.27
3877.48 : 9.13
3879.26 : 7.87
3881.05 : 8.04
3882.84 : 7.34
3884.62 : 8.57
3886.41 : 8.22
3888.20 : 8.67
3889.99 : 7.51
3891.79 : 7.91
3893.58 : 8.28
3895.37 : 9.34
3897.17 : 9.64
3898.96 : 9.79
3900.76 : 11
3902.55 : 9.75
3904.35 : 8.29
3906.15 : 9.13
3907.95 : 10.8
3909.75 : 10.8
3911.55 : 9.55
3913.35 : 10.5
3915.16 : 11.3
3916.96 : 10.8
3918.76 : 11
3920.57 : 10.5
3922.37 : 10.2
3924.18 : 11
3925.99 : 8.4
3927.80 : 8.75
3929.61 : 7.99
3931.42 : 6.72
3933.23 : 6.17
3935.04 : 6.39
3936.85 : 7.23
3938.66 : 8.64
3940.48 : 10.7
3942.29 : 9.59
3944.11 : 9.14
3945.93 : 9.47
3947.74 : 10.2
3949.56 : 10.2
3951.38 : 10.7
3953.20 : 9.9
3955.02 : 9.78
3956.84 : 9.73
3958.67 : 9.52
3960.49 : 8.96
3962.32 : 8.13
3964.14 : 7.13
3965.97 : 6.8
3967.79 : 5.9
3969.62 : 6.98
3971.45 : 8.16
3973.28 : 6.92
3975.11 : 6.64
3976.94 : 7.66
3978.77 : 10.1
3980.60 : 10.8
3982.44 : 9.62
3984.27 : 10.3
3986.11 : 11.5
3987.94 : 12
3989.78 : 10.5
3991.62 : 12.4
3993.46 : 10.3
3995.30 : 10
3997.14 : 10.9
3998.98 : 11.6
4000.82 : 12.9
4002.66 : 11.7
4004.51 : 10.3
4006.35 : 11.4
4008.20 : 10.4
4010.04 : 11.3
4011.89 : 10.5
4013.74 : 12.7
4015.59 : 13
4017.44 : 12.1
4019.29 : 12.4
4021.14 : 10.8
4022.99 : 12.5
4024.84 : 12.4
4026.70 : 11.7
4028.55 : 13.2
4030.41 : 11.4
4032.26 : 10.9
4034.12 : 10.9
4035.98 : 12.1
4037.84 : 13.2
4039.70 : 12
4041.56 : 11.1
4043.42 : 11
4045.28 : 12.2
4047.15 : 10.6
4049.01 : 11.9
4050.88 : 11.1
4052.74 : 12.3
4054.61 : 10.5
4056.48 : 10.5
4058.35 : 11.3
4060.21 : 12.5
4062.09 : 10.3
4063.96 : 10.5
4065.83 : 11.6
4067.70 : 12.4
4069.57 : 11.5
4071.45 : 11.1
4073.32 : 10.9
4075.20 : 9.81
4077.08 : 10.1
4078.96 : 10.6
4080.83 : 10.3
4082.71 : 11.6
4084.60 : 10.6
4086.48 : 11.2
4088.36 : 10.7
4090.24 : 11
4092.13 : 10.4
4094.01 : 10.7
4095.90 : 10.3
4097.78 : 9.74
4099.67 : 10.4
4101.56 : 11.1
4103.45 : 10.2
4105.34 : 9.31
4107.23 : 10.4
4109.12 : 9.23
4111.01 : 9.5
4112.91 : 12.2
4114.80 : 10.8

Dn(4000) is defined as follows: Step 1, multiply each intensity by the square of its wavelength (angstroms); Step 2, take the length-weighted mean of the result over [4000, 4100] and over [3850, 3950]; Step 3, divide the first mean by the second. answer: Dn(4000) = 1.29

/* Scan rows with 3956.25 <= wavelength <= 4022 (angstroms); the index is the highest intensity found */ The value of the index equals 13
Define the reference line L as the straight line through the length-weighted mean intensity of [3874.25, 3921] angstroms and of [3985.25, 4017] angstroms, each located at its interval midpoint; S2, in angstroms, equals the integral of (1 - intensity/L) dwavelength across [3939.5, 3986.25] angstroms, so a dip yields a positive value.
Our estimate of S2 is 7.2 angstroms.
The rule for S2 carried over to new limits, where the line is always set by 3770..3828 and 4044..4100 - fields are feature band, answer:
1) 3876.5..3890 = 1.52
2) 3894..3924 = -2.03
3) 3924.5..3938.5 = 3.03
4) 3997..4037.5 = -4.86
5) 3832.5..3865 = 0.97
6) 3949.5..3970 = 2.73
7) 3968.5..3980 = 2.61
